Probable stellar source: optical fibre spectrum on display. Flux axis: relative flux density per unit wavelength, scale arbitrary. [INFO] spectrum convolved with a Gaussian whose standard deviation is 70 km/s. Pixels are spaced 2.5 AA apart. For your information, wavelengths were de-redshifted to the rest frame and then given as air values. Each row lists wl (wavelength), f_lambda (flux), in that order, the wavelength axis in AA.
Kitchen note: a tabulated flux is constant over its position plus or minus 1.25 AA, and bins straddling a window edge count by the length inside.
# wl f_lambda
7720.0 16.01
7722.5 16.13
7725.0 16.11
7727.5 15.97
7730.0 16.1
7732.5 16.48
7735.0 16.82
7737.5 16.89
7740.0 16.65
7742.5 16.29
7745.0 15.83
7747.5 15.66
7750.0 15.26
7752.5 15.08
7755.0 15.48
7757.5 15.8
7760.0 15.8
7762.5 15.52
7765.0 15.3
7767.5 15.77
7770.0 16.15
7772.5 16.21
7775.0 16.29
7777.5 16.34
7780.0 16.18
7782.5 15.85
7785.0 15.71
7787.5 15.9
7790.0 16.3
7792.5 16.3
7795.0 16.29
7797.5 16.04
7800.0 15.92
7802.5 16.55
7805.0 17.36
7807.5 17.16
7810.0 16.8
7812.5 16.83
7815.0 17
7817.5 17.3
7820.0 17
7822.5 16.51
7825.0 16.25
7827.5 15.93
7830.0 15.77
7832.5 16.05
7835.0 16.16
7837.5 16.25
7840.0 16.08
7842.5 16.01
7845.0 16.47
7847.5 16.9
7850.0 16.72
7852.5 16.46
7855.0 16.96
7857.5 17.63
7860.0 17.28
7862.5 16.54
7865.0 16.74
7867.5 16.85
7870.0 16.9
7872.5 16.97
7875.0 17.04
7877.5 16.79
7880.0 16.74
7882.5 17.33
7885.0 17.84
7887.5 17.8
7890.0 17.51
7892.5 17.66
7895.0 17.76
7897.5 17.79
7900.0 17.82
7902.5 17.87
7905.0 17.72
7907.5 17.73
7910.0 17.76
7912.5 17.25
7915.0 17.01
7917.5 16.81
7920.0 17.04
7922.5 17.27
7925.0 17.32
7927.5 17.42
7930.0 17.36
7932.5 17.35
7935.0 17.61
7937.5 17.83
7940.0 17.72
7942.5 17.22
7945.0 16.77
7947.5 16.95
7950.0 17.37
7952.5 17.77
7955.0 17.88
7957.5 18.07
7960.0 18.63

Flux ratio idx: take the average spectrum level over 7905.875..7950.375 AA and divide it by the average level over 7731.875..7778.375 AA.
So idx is 1.1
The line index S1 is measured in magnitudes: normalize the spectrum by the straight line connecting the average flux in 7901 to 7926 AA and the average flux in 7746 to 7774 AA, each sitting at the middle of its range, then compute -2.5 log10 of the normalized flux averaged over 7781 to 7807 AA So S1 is -0.01 mag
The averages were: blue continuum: 15.6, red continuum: 17.4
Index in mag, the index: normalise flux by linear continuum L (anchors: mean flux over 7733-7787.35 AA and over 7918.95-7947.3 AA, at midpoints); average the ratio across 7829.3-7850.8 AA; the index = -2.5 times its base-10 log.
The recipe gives 0.021 mag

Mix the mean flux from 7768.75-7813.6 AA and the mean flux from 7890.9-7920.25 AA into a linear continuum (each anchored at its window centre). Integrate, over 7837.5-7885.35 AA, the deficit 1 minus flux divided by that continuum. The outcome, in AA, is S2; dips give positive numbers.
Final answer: 0.7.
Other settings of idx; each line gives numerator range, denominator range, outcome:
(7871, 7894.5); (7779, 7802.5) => 1.08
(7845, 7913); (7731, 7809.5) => 1.07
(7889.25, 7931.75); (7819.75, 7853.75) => 1.07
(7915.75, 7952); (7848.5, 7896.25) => 1.01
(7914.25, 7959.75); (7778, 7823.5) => 1.06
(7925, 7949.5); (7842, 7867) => 1.03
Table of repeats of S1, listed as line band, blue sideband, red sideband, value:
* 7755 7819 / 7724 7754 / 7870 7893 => 0.016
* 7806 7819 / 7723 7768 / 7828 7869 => -0.045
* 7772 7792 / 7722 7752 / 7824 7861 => 0.012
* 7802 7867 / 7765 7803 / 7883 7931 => 0.001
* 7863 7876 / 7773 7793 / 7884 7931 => 0.013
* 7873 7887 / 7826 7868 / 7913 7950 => -0.023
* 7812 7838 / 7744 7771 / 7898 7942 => -0.006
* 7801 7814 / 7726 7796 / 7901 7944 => -0.033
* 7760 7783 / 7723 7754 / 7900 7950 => 0.025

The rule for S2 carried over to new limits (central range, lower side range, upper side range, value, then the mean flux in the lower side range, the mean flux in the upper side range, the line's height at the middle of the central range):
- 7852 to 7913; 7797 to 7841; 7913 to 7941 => -1.2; 16.5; 17.3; 17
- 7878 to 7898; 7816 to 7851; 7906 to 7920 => -0.6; 16.4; 17.3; 17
